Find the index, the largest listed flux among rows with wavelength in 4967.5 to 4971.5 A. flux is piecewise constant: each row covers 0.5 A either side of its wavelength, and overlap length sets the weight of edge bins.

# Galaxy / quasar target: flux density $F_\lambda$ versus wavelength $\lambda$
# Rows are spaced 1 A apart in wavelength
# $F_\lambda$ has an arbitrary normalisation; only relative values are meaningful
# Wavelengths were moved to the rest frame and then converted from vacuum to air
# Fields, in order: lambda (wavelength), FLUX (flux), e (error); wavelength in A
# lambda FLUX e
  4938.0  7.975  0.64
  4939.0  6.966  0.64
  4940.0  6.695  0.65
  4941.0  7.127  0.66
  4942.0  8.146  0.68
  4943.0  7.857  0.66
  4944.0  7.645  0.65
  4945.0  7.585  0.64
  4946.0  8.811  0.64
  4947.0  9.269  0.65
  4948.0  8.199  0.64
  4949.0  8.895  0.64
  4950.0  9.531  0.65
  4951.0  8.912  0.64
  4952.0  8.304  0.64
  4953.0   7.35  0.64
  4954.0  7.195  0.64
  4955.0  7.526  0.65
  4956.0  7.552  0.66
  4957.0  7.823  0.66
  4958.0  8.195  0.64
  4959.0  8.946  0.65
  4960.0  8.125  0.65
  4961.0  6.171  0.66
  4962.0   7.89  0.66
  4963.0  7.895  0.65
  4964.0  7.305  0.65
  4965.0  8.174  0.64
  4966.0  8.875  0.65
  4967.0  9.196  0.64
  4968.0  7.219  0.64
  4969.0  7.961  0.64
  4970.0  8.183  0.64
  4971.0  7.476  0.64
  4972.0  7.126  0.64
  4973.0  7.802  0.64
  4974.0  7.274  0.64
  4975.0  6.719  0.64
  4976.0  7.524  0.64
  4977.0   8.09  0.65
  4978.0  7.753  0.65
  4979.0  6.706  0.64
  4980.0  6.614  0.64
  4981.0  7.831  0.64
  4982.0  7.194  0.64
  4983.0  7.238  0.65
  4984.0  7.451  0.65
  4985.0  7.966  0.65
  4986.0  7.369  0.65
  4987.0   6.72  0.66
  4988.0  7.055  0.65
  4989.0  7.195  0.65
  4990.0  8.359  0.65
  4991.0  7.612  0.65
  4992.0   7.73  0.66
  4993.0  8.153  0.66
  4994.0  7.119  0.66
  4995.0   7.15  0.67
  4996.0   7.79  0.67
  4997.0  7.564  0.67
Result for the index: 8.183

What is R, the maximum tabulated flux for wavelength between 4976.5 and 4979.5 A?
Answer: 8.09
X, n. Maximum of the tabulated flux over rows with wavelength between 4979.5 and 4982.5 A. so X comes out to 7.831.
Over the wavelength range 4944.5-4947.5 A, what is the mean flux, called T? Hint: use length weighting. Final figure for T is 8.55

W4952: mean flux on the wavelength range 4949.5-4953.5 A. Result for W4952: 8.52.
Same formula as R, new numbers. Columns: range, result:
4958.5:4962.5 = 8.946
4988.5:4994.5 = 8.359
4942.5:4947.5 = 9.269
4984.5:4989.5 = 7.966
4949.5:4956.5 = 9.531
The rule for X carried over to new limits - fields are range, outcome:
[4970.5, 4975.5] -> 7.802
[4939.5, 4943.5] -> 8.146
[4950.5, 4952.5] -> 8.912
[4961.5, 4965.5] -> 8.174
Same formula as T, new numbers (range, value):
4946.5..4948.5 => 8.73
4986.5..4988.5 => 6.89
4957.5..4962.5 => 7.87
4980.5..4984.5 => 7.43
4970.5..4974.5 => 7.42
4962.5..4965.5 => 7.79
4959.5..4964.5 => 7.48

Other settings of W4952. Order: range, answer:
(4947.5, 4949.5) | 8.55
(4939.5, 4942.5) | 7.32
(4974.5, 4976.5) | 7.12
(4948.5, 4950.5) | 9.21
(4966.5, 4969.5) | 8.13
